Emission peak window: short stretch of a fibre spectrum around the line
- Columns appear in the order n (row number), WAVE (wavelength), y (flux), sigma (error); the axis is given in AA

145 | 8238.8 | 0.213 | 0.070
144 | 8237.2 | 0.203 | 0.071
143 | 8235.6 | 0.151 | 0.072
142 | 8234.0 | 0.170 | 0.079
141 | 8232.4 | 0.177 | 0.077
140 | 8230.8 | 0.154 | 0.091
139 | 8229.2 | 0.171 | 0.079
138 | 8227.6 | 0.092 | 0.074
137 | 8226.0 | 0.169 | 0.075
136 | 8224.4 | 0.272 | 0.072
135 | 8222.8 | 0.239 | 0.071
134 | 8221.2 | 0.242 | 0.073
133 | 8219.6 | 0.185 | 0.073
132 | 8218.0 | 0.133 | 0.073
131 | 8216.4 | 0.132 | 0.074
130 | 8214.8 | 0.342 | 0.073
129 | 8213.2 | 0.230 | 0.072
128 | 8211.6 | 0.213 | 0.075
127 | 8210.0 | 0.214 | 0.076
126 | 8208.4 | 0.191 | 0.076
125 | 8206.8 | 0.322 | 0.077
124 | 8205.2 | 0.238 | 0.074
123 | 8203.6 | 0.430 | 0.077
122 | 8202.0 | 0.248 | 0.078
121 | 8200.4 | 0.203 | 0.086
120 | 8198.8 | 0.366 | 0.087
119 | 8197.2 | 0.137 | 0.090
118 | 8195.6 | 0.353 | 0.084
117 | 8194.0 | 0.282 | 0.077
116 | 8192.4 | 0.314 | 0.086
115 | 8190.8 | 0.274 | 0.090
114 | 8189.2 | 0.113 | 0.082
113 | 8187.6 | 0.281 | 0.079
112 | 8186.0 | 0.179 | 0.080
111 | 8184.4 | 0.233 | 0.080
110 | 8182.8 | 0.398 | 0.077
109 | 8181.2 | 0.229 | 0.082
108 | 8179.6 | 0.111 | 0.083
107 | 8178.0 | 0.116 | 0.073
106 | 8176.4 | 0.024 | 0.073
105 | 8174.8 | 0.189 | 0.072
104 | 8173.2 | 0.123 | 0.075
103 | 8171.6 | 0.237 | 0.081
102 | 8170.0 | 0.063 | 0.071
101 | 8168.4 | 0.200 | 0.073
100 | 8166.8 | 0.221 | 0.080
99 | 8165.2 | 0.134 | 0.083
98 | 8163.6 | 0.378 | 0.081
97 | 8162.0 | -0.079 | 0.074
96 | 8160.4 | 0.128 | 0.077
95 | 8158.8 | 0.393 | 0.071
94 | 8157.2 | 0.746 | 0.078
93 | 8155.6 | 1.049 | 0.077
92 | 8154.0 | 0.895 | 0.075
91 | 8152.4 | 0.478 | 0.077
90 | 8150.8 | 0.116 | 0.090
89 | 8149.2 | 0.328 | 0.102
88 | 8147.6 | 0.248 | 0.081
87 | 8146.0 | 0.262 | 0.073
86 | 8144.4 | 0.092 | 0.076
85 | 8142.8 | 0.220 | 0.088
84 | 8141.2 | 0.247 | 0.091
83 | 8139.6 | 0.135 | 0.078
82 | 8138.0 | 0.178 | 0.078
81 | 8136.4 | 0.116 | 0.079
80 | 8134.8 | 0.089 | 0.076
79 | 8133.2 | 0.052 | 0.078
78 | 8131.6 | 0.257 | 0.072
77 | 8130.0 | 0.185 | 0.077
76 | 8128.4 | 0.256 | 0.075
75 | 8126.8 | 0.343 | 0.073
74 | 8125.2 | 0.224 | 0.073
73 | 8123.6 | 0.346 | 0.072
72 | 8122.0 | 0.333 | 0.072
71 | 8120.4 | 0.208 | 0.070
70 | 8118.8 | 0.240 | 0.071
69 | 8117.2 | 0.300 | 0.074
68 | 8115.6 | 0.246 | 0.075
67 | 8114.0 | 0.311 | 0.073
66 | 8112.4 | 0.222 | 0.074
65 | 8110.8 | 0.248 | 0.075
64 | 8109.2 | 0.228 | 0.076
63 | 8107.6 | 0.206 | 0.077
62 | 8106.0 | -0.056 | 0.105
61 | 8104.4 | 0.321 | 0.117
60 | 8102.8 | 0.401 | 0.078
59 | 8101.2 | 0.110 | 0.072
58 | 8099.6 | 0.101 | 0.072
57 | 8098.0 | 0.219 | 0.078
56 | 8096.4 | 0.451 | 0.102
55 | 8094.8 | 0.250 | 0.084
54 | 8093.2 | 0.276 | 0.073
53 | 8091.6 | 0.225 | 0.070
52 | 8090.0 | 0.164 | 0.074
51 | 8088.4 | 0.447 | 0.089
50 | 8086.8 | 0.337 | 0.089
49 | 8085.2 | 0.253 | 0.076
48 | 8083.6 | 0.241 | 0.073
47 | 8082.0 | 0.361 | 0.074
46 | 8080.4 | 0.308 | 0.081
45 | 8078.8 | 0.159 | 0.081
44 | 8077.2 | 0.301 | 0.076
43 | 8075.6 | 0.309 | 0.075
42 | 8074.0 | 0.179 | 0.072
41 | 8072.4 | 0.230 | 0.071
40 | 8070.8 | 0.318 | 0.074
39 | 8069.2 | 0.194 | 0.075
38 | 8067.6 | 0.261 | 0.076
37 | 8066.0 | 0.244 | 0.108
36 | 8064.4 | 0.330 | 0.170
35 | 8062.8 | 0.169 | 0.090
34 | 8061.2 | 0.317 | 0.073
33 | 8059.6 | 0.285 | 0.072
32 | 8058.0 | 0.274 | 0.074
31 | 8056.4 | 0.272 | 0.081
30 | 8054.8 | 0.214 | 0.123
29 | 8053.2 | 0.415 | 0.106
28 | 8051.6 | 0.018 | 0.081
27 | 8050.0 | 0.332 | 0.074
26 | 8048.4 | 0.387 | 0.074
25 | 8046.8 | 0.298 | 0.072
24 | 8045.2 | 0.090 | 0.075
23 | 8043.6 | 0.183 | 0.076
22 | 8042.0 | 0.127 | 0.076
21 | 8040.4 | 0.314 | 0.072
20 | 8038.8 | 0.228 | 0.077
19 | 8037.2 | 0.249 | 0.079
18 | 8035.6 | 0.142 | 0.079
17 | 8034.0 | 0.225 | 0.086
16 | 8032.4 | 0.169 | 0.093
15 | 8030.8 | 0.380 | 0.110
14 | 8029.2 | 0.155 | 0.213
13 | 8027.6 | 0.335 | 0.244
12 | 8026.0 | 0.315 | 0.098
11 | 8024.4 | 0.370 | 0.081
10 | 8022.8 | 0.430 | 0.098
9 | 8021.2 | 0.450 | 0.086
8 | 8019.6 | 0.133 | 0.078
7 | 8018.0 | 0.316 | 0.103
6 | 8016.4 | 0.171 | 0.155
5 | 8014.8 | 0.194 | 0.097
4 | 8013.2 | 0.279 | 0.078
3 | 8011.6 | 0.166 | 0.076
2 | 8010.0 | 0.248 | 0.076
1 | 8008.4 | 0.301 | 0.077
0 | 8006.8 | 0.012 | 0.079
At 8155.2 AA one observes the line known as H-gamma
